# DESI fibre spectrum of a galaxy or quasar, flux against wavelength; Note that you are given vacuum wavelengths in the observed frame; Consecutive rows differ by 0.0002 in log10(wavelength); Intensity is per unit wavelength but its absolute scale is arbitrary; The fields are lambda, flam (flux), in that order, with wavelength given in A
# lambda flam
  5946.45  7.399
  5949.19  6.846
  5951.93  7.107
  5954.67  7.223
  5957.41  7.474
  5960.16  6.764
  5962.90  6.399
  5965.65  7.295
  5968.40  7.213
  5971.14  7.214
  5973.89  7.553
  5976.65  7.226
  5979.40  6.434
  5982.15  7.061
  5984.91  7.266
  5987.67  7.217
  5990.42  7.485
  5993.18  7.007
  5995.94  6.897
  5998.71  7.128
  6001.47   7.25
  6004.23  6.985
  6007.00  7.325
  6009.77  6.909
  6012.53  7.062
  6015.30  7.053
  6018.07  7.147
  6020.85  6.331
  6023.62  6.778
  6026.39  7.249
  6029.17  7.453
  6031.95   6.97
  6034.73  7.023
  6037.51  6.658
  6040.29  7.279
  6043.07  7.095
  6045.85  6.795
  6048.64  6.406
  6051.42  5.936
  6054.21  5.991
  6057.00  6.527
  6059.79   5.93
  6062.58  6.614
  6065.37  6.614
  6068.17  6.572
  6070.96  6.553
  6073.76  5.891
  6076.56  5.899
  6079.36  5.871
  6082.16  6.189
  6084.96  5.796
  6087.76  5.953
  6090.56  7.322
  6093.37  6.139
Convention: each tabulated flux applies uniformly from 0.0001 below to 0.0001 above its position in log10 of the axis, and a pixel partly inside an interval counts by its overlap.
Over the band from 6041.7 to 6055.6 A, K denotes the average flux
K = 6.44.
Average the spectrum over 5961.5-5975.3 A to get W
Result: 7.13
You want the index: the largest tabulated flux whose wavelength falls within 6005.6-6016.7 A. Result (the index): 7.325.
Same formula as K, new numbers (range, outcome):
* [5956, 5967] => 6.98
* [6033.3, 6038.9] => 6.84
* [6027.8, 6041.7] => 7.08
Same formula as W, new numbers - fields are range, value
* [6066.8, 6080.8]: 6.16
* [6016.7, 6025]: 6.75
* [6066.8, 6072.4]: 6.56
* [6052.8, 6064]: 6.27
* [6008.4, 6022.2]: 6.9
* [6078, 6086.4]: 5.96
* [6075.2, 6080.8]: 5.89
